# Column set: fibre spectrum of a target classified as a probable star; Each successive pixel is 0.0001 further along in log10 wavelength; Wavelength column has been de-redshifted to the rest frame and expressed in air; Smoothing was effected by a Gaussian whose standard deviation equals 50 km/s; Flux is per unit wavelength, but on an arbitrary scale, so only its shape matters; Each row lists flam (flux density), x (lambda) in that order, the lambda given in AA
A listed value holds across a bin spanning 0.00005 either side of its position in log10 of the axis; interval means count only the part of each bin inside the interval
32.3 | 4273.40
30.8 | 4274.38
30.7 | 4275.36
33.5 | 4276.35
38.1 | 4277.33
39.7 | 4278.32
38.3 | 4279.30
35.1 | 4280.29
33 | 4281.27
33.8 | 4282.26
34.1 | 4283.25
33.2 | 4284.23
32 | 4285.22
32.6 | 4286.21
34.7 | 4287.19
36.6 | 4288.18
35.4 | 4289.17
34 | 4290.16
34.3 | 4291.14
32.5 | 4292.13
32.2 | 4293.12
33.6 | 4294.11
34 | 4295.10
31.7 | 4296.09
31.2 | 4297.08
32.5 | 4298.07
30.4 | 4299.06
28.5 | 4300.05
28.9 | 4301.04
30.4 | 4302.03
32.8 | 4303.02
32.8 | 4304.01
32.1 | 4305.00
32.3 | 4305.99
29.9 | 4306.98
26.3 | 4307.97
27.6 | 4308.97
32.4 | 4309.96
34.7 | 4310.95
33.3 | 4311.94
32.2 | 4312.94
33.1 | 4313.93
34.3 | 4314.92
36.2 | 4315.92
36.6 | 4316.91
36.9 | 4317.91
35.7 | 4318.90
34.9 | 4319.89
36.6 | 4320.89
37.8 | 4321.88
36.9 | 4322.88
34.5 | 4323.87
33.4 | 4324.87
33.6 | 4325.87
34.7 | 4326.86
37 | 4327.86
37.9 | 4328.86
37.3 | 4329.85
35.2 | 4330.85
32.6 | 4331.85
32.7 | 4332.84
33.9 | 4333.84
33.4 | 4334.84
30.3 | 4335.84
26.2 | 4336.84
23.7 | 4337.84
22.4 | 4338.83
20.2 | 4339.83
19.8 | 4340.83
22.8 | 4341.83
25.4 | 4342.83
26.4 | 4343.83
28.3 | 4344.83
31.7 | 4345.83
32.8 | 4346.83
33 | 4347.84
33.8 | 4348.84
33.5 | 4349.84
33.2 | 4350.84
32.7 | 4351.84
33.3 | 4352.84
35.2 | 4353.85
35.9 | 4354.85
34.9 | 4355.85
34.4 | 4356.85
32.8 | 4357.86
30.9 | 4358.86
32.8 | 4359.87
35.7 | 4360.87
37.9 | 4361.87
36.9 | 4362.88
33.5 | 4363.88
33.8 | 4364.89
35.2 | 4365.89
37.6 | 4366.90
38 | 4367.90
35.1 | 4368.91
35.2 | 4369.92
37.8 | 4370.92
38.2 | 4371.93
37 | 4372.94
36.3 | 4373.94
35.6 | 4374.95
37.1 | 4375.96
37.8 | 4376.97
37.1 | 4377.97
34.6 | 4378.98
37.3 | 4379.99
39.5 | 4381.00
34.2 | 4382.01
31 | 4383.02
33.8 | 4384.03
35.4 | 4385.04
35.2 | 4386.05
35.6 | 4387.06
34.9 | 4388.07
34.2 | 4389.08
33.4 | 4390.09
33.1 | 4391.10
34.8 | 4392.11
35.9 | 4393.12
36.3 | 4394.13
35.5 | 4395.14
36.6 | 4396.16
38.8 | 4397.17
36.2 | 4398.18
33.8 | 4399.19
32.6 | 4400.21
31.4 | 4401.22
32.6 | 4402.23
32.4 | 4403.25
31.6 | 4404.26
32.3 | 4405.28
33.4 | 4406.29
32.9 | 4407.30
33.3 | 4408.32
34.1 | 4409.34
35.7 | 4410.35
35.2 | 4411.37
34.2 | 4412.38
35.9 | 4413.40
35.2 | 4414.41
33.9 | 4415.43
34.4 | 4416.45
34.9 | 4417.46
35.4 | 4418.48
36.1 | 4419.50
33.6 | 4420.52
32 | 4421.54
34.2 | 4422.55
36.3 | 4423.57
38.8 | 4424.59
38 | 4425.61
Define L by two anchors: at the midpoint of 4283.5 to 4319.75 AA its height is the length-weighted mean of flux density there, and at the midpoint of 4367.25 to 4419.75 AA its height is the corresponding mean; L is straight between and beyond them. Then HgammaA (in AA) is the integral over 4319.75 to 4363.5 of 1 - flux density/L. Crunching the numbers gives 2.0 AA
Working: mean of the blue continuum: 32.8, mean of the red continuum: 35.1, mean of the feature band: 32.2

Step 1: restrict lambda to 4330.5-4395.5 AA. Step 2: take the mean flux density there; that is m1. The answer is 33.3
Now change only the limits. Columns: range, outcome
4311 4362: 32.5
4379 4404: 34.7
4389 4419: 34.3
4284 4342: 32.3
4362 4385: 36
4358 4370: 35.1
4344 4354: 32.4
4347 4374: 34.9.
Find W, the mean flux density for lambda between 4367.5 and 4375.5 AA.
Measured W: 36.6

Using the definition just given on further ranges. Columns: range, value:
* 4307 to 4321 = 33.4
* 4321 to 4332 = 35.7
